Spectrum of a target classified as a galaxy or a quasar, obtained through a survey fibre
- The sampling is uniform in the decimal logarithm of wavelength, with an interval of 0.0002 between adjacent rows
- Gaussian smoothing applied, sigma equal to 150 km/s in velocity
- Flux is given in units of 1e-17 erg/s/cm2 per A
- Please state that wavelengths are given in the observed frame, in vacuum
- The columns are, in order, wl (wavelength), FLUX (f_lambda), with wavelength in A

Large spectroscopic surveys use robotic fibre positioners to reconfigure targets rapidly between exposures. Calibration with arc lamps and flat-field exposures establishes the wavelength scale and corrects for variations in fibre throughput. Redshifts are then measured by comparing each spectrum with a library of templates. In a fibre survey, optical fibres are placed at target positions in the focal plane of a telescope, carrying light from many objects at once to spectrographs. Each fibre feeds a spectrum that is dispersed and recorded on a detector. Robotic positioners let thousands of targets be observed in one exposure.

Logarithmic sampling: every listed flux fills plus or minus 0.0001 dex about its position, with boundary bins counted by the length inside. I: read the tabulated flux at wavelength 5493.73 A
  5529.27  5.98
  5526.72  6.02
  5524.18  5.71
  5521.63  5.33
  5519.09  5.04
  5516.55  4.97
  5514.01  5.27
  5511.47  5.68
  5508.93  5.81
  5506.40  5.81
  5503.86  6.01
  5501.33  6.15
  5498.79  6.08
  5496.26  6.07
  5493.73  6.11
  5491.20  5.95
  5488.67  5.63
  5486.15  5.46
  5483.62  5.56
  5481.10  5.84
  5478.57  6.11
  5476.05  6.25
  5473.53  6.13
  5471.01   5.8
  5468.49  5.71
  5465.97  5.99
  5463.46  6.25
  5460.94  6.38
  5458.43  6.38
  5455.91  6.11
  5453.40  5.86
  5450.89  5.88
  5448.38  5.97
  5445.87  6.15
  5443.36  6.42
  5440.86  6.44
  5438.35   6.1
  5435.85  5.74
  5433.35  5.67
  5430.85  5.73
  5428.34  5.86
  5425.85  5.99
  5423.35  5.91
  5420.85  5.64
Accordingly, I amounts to 6.11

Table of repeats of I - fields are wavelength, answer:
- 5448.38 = 5.97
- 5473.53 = 6.13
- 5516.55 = 4.97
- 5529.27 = 5.98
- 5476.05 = 6.25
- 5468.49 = 5.71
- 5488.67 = 5.63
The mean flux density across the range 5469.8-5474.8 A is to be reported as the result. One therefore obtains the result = 5.97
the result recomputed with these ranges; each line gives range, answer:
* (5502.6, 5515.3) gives 5.71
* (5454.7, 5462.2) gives 6.29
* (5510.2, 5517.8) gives 5.31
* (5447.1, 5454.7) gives 5.91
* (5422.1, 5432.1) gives 5.87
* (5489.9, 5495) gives 6.03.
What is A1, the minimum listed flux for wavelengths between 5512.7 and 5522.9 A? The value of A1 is 4.97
